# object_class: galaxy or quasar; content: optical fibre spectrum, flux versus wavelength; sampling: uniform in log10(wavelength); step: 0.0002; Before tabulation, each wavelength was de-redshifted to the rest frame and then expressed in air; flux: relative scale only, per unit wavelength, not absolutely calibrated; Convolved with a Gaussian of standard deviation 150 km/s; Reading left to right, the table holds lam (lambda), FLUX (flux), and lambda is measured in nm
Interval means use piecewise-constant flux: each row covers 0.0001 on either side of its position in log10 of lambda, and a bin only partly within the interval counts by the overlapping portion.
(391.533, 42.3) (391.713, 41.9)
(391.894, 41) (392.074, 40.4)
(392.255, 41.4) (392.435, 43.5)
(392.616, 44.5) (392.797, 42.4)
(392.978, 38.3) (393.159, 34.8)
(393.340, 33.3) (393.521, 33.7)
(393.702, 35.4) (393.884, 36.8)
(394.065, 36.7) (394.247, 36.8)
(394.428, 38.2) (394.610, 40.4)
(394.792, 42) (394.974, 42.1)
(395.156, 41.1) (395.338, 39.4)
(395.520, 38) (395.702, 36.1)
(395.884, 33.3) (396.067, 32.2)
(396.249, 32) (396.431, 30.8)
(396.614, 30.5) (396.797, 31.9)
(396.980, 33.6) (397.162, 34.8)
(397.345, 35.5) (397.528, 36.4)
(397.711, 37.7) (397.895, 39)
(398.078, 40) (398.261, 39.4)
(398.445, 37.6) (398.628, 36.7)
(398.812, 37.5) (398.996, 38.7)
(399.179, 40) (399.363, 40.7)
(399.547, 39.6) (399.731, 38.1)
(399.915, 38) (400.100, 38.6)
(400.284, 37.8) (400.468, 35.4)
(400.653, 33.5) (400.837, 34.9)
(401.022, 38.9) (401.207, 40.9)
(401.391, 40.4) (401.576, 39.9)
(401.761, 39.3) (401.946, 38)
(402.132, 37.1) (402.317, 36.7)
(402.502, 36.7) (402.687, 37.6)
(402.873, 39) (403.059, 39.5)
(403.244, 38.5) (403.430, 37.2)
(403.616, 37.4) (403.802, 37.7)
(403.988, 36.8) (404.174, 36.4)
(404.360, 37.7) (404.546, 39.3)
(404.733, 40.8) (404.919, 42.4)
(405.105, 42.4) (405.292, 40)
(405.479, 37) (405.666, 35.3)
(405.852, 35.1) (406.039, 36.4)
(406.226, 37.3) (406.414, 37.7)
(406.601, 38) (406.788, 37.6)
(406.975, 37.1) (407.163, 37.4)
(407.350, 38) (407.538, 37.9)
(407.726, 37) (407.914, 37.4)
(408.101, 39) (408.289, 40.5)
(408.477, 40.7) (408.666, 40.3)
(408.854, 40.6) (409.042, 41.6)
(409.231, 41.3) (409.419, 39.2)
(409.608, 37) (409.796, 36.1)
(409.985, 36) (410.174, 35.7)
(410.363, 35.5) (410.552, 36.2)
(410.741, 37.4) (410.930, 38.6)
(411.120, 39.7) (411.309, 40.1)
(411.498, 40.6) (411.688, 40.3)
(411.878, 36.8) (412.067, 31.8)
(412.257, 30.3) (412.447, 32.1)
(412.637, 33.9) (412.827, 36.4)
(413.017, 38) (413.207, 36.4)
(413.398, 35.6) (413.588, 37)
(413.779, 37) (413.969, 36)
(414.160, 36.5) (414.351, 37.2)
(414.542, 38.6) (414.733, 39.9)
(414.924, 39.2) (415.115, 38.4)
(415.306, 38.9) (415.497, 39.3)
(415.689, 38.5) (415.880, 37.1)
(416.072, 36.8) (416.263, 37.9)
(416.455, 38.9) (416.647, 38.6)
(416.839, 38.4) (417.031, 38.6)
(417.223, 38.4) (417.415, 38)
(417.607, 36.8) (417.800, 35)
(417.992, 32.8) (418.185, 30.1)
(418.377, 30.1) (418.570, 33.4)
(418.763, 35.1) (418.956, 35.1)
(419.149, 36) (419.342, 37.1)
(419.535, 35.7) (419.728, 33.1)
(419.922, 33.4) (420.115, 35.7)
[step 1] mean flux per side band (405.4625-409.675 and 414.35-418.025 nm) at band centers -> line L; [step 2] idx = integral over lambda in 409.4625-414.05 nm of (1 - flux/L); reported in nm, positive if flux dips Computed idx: 0.20 nm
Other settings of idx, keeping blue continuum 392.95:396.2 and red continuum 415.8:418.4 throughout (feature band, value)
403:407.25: -0.147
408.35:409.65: -0.127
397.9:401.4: -0.123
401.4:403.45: -0.079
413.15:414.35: 0.001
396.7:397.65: 0.063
